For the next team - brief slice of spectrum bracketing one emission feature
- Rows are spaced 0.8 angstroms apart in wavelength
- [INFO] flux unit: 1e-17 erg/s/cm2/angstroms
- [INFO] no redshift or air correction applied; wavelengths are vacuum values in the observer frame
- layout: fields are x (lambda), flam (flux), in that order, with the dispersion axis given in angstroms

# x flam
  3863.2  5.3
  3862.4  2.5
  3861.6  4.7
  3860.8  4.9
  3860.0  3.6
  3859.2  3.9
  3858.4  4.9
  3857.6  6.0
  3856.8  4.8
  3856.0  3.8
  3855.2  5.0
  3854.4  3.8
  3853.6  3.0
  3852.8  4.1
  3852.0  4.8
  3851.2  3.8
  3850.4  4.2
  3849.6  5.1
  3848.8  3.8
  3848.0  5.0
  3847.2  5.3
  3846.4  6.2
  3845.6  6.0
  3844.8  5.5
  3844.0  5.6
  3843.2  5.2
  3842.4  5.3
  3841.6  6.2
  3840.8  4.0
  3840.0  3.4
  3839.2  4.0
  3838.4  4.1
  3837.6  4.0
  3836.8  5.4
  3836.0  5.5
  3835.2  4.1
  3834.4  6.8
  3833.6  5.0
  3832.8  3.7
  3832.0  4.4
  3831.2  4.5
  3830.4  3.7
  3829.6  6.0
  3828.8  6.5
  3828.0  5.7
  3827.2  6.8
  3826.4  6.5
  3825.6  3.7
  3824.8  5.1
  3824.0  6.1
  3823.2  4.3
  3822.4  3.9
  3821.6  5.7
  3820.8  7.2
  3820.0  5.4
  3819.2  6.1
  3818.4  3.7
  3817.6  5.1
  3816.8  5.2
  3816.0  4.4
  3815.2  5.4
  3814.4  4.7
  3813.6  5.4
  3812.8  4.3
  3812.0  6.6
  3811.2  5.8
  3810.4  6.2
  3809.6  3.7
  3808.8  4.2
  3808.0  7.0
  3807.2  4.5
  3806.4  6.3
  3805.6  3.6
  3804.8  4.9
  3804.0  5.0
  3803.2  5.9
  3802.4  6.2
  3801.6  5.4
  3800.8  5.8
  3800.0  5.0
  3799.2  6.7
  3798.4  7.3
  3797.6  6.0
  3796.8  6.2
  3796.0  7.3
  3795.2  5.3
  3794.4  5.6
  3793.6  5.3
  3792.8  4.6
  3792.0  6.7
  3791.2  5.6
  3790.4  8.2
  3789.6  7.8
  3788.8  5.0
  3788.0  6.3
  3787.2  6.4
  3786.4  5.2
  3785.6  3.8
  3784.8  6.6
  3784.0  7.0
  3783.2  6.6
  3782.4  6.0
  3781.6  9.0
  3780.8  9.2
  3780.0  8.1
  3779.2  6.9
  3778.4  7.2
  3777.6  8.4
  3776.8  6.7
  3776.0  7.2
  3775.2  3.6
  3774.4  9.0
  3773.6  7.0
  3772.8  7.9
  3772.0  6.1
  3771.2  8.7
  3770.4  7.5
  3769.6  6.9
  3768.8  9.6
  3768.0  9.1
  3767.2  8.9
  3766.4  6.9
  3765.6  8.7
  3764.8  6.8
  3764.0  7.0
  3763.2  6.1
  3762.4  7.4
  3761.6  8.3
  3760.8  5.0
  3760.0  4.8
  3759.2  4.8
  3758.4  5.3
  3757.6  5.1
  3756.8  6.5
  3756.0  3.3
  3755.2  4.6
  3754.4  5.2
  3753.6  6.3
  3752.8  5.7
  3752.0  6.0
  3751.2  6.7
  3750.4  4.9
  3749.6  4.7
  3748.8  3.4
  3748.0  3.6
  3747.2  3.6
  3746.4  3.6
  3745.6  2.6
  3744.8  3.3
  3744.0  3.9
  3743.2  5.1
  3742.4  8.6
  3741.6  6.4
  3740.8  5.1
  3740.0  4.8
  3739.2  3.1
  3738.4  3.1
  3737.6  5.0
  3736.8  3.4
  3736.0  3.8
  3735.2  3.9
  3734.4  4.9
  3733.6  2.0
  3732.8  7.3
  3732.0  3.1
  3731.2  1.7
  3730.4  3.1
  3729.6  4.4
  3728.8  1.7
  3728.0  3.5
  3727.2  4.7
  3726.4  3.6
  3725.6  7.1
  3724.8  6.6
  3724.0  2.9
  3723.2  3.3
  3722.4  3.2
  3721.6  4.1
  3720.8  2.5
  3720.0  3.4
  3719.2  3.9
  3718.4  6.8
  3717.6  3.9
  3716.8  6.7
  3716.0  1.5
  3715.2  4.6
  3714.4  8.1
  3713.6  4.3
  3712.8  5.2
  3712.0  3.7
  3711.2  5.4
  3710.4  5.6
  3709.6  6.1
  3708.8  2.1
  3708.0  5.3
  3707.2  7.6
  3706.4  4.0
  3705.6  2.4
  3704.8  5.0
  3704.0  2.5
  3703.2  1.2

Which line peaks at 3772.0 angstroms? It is C IV 1549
